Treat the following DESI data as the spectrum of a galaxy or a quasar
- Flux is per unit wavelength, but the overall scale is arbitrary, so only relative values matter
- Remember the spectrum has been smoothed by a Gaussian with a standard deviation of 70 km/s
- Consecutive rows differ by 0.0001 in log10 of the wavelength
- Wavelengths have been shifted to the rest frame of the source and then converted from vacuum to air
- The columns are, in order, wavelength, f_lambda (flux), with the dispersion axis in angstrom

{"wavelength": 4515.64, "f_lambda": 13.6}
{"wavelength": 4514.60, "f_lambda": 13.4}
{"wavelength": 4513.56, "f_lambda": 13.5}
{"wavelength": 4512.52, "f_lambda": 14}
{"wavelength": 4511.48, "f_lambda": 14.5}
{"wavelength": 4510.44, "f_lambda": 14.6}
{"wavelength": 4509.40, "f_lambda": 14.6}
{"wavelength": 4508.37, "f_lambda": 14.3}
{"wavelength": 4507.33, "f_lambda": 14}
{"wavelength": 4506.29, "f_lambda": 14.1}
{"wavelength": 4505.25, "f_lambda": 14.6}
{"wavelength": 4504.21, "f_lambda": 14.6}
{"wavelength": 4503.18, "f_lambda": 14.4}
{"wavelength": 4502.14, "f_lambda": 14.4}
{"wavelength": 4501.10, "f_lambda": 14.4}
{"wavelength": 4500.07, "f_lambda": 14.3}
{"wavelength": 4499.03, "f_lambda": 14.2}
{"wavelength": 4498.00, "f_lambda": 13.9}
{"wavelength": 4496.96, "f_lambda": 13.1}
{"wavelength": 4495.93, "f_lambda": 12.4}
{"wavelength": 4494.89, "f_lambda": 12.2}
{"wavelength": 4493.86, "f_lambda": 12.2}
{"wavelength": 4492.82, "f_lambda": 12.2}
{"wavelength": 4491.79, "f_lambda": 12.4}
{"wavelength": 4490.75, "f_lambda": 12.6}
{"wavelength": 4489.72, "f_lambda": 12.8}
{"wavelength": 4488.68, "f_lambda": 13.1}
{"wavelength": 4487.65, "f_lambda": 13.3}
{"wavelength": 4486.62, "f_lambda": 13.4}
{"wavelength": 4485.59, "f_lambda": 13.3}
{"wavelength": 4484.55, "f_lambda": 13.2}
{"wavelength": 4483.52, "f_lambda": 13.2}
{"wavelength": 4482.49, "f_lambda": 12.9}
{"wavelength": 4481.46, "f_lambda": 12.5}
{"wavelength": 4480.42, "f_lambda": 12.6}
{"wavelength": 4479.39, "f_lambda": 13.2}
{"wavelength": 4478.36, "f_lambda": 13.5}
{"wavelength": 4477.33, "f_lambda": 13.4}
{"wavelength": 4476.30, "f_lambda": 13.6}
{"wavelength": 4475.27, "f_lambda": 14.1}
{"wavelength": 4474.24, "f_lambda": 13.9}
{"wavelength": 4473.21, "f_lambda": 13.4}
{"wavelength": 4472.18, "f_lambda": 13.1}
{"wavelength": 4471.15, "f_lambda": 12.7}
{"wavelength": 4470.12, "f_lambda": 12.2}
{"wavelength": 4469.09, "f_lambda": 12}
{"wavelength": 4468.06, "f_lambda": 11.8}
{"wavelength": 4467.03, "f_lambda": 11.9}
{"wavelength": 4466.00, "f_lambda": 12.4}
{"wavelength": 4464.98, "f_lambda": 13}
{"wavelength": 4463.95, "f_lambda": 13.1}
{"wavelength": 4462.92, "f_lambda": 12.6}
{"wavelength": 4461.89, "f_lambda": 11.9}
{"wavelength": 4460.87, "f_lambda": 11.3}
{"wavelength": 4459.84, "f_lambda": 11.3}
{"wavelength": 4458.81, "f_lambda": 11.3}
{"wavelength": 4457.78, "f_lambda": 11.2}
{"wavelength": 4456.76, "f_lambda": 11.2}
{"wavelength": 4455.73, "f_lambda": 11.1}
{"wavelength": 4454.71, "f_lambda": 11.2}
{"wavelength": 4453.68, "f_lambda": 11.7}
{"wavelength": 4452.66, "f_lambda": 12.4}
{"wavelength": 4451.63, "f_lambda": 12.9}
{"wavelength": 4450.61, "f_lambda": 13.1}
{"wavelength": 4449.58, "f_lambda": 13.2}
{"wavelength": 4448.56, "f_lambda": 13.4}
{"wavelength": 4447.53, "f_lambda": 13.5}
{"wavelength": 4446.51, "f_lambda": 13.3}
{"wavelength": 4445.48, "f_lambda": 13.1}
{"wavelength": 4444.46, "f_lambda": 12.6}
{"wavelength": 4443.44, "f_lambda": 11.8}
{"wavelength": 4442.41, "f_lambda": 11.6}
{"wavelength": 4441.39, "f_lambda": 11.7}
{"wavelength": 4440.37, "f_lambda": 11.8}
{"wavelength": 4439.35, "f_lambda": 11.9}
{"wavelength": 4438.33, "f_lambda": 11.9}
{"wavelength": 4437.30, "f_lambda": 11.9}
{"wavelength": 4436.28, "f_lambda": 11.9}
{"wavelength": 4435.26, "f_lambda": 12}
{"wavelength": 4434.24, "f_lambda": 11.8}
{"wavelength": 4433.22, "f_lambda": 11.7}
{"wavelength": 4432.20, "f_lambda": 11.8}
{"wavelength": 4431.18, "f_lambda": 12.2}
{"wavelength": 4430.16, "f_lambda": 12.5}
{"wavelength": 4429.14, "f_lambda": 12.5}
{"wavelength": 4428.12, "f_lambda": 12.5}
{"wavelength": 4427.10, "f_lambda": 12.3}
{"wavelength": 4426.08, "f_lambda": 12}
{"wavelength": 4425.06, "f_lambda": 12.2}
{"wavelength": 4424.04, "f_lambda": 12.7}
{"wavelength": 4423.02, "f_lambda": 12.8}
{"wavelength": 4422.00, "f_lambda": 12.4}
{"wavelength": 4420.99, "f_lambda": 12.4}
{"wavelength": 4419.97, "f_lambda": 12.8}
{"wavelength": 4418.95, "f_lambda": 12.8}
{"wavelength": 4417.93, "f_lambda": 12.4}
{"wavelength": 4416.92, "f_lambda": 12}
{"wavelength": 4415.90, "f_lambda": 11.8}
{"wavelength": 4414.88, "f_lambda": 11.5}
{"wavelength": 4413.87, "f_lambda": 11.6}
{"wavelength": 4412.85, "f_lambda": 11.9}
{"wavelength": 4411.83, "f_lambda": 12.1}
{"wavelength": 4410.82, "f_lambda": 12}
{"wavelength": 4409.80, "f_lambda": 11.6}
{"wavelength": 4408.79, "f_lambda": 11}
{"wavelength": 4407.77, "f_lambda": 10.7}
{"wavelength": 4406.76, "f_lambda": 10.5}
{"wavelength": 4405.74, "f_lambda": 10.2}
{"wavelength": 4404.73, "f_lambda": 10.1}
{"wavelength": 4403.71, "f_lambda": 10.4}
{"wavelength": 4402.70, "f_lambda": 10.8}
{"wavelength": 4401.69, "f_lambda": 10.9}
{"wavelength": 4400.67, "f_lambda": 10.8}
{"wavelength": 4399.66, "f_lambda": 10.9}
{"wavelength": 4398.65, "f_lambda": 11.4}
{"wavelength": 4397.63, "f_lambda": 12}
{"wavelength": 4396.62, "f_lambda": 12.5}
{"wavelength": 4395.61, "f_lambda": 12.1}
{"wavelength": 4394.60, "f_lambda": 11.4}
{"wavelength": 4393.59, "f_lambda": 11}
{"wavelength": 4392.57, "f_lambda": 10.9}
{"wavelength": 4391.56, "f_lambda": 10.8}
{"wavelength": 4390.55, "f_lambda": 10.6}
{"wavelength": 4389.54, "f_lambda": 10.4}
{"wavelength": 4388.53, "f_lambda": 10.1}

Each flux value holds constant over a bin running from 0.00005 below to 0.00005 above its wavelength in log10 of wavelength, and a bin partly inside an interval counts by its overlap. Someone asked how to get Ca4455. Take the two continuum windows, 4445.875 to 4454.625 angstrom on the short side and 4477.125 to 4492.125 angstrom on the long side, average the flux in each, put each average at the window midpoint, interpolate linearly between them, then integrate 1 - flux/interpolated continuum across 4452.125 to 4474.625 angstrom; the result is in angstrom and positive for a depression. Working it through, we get 1.4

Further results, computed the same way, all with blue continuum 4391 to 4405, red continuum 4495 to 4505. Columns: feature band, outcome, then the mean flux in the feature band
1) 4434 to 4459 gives 0.6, 12.2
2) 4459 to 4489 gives 0.9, 12.8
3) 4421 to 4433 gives -0.4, 12.3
